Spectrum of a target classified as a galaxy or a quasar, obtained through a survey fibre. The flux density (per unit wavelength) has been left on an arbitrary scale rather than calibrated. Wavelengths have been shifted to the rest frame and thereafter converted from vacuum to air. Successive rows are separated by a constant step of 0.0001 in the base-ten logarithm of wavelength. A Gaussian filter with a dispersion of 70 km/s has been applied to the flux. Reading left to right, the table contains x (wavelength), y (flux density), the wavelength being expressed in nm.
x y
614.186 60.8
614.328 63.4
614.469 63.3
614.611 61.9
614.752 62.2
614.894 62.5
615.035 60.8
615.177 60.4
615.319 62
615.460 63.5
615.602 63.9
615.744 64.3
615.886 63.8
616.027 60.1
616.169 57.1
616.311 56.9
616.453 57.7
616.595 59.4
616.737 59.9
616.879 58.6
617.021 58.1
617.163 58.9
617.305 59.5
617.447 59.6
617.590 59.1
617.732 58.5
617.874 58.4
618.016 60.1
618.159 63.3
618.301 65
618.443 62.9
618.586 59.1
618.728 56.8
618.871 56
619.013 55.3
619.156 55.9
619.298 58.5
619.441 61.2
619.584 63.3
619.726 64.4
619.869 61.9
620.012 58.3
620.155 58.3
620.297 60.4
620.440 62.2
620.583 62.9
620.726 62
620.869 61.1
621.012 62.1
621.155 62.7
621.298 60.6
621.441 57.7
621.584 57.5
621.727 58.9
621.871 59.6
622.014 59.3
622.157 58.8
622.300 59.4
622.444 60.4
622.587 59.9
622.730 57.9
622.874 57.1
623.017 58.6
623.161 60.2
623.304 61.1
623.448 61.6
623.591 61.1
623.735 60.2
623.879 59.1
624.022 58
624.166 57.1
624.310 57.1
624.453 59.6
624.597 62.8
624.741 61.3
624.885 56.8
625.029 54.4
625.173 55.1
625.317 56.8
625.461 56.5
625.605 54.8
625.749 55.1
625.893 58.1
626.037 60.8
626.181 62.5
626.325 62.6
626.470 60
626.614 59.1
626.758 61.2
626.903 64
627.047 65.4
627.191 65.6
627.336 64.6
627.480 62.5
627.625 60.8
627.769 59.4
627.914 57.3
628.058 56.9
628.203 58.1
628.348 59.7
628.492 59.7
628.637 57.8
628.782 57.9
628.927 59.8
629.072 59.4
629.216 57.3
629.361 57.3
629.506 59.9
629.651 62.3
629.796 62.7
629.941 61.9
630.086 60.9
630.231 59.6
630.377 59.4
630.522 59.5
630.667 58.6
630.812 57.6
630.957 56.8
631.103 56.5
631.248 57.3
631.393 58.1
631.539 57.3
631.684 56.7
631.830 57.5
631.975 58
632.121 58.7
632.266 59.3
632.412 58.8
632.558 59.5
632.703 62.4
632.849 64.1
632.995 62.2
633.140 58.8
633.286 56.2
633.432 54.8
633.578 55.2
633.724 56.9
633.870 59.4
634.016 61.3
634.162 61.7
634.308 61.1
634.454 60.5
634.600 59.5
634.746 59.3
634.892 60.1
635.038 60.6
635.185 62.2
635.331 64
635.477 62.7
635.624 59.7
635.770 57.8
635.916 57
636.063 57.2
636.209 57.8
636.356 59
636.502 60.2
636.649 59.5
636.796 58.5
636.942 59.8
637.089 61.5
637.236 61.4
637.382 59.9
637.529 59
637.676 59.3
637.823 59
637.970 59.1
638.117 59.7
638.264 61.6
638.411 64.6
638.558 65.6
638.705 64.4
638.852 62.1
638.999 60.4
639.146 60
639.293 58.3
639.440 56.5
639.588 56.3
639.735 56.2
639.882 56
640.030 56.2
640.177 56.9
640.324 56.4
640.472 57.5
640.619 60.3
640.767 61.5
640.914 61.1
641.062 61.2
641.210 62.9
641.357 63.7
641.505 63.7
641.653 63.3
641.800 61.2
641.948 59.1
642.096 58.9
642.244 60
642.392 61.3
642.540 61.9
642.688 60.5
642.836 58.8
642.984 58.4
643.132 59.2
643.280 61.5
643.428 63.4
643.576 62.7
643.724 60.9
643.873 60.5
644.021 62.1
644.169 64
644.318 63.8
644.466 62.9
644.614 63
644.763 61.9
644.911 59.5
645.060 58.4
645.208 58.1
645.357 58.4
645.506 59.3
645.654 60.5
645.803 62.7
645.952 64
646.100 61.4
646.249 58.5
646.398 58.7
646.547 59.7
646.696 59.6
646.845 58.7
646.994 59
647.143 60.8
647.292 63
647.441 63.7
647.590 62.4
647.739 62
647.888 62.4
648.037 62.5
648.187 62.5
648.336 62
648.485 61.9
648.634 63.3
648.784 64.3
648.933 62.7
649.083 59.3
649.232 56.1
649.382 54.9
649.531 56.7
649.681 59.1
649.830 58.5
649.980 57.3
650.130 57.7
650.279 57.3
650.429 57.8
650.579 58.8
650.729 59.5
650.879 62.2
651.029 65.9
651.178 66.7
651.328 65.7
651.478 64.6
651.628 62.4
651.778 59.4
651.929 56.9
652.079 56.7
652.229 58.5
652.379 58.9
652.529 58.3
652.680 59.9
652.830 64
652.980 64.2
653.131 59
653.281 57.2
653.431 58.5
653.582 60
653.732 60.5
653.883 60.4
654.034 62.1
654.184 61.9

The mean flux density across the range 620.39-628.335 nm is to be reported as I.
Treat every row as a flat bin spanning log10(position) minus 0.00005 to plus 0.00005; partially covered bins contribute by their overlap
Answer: 59.7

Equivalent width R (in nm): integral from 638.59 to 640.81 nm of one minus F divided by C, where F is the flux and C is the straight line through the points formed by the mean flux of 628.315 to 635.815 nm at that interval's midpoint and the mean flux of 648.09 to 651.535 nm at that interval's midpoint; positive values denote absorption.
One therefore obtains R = 0.045 nm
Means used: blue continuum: 59.4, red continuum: 60.6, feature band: 58.7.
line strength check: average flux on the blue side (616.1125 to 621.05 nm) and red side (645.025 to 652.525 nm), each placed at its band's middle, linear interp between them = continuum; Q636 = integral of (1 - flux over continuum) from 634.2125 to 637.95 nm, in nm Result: 0.02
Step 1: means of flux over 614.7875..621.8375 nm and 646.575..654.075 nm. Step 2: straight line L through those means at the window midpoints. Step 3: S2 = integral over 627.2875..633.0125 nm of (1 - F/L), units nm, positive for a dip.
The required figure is 0.10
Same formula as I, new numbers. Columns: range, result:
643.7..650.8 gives 60.4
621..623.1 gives 59.3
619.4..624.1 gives 60.2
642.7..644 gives 60.7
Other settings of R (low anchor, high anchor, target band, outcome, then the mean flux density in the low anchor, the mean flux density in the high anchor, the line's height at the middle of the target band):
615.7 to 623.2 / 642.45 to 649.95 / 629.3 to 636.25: 0.111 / 59.8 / 60.8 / 60.3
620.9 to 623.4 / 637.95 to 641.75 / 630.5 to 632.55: 0.068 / 59.6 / 60.2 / 59.9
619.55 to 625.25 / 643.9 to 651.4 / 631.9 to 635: 0.040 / 59.7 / 60.8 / 60.2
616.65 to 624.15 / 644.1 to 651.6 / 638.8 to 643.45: 0.064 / 59.8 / 60.9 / 60.6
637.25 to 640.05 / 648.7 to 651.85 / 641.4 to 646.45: -0.079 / 59.8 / 60.3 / 60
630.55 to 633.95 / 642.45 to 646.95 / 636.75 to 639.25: -0.063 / 58.3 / 60.8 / 59.4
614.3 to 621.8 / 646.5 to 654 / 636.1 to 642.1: 0.046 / 60.4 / 60.5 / 60.4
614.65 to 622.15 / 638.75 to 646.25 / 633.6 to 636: 0.009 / 60.2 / 60.4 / 60.3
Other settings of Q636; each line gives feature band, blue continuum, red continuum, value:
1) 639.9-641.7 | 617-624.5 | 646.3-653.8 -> 0.000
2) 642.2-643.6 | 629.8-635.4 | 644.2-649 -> 0.002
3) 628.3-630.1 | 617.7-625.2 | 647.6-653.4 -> 0.006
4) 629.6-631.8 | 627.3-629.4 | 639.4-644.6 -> 0.016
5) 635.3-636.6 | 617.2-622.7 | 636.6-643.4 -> 0.016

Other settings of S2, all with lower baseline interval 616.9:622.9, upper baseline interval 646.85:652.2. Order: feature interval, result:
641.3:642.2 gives -0.016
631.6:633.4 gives 0.029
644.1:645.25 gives -0.019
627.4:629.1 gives 0.027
